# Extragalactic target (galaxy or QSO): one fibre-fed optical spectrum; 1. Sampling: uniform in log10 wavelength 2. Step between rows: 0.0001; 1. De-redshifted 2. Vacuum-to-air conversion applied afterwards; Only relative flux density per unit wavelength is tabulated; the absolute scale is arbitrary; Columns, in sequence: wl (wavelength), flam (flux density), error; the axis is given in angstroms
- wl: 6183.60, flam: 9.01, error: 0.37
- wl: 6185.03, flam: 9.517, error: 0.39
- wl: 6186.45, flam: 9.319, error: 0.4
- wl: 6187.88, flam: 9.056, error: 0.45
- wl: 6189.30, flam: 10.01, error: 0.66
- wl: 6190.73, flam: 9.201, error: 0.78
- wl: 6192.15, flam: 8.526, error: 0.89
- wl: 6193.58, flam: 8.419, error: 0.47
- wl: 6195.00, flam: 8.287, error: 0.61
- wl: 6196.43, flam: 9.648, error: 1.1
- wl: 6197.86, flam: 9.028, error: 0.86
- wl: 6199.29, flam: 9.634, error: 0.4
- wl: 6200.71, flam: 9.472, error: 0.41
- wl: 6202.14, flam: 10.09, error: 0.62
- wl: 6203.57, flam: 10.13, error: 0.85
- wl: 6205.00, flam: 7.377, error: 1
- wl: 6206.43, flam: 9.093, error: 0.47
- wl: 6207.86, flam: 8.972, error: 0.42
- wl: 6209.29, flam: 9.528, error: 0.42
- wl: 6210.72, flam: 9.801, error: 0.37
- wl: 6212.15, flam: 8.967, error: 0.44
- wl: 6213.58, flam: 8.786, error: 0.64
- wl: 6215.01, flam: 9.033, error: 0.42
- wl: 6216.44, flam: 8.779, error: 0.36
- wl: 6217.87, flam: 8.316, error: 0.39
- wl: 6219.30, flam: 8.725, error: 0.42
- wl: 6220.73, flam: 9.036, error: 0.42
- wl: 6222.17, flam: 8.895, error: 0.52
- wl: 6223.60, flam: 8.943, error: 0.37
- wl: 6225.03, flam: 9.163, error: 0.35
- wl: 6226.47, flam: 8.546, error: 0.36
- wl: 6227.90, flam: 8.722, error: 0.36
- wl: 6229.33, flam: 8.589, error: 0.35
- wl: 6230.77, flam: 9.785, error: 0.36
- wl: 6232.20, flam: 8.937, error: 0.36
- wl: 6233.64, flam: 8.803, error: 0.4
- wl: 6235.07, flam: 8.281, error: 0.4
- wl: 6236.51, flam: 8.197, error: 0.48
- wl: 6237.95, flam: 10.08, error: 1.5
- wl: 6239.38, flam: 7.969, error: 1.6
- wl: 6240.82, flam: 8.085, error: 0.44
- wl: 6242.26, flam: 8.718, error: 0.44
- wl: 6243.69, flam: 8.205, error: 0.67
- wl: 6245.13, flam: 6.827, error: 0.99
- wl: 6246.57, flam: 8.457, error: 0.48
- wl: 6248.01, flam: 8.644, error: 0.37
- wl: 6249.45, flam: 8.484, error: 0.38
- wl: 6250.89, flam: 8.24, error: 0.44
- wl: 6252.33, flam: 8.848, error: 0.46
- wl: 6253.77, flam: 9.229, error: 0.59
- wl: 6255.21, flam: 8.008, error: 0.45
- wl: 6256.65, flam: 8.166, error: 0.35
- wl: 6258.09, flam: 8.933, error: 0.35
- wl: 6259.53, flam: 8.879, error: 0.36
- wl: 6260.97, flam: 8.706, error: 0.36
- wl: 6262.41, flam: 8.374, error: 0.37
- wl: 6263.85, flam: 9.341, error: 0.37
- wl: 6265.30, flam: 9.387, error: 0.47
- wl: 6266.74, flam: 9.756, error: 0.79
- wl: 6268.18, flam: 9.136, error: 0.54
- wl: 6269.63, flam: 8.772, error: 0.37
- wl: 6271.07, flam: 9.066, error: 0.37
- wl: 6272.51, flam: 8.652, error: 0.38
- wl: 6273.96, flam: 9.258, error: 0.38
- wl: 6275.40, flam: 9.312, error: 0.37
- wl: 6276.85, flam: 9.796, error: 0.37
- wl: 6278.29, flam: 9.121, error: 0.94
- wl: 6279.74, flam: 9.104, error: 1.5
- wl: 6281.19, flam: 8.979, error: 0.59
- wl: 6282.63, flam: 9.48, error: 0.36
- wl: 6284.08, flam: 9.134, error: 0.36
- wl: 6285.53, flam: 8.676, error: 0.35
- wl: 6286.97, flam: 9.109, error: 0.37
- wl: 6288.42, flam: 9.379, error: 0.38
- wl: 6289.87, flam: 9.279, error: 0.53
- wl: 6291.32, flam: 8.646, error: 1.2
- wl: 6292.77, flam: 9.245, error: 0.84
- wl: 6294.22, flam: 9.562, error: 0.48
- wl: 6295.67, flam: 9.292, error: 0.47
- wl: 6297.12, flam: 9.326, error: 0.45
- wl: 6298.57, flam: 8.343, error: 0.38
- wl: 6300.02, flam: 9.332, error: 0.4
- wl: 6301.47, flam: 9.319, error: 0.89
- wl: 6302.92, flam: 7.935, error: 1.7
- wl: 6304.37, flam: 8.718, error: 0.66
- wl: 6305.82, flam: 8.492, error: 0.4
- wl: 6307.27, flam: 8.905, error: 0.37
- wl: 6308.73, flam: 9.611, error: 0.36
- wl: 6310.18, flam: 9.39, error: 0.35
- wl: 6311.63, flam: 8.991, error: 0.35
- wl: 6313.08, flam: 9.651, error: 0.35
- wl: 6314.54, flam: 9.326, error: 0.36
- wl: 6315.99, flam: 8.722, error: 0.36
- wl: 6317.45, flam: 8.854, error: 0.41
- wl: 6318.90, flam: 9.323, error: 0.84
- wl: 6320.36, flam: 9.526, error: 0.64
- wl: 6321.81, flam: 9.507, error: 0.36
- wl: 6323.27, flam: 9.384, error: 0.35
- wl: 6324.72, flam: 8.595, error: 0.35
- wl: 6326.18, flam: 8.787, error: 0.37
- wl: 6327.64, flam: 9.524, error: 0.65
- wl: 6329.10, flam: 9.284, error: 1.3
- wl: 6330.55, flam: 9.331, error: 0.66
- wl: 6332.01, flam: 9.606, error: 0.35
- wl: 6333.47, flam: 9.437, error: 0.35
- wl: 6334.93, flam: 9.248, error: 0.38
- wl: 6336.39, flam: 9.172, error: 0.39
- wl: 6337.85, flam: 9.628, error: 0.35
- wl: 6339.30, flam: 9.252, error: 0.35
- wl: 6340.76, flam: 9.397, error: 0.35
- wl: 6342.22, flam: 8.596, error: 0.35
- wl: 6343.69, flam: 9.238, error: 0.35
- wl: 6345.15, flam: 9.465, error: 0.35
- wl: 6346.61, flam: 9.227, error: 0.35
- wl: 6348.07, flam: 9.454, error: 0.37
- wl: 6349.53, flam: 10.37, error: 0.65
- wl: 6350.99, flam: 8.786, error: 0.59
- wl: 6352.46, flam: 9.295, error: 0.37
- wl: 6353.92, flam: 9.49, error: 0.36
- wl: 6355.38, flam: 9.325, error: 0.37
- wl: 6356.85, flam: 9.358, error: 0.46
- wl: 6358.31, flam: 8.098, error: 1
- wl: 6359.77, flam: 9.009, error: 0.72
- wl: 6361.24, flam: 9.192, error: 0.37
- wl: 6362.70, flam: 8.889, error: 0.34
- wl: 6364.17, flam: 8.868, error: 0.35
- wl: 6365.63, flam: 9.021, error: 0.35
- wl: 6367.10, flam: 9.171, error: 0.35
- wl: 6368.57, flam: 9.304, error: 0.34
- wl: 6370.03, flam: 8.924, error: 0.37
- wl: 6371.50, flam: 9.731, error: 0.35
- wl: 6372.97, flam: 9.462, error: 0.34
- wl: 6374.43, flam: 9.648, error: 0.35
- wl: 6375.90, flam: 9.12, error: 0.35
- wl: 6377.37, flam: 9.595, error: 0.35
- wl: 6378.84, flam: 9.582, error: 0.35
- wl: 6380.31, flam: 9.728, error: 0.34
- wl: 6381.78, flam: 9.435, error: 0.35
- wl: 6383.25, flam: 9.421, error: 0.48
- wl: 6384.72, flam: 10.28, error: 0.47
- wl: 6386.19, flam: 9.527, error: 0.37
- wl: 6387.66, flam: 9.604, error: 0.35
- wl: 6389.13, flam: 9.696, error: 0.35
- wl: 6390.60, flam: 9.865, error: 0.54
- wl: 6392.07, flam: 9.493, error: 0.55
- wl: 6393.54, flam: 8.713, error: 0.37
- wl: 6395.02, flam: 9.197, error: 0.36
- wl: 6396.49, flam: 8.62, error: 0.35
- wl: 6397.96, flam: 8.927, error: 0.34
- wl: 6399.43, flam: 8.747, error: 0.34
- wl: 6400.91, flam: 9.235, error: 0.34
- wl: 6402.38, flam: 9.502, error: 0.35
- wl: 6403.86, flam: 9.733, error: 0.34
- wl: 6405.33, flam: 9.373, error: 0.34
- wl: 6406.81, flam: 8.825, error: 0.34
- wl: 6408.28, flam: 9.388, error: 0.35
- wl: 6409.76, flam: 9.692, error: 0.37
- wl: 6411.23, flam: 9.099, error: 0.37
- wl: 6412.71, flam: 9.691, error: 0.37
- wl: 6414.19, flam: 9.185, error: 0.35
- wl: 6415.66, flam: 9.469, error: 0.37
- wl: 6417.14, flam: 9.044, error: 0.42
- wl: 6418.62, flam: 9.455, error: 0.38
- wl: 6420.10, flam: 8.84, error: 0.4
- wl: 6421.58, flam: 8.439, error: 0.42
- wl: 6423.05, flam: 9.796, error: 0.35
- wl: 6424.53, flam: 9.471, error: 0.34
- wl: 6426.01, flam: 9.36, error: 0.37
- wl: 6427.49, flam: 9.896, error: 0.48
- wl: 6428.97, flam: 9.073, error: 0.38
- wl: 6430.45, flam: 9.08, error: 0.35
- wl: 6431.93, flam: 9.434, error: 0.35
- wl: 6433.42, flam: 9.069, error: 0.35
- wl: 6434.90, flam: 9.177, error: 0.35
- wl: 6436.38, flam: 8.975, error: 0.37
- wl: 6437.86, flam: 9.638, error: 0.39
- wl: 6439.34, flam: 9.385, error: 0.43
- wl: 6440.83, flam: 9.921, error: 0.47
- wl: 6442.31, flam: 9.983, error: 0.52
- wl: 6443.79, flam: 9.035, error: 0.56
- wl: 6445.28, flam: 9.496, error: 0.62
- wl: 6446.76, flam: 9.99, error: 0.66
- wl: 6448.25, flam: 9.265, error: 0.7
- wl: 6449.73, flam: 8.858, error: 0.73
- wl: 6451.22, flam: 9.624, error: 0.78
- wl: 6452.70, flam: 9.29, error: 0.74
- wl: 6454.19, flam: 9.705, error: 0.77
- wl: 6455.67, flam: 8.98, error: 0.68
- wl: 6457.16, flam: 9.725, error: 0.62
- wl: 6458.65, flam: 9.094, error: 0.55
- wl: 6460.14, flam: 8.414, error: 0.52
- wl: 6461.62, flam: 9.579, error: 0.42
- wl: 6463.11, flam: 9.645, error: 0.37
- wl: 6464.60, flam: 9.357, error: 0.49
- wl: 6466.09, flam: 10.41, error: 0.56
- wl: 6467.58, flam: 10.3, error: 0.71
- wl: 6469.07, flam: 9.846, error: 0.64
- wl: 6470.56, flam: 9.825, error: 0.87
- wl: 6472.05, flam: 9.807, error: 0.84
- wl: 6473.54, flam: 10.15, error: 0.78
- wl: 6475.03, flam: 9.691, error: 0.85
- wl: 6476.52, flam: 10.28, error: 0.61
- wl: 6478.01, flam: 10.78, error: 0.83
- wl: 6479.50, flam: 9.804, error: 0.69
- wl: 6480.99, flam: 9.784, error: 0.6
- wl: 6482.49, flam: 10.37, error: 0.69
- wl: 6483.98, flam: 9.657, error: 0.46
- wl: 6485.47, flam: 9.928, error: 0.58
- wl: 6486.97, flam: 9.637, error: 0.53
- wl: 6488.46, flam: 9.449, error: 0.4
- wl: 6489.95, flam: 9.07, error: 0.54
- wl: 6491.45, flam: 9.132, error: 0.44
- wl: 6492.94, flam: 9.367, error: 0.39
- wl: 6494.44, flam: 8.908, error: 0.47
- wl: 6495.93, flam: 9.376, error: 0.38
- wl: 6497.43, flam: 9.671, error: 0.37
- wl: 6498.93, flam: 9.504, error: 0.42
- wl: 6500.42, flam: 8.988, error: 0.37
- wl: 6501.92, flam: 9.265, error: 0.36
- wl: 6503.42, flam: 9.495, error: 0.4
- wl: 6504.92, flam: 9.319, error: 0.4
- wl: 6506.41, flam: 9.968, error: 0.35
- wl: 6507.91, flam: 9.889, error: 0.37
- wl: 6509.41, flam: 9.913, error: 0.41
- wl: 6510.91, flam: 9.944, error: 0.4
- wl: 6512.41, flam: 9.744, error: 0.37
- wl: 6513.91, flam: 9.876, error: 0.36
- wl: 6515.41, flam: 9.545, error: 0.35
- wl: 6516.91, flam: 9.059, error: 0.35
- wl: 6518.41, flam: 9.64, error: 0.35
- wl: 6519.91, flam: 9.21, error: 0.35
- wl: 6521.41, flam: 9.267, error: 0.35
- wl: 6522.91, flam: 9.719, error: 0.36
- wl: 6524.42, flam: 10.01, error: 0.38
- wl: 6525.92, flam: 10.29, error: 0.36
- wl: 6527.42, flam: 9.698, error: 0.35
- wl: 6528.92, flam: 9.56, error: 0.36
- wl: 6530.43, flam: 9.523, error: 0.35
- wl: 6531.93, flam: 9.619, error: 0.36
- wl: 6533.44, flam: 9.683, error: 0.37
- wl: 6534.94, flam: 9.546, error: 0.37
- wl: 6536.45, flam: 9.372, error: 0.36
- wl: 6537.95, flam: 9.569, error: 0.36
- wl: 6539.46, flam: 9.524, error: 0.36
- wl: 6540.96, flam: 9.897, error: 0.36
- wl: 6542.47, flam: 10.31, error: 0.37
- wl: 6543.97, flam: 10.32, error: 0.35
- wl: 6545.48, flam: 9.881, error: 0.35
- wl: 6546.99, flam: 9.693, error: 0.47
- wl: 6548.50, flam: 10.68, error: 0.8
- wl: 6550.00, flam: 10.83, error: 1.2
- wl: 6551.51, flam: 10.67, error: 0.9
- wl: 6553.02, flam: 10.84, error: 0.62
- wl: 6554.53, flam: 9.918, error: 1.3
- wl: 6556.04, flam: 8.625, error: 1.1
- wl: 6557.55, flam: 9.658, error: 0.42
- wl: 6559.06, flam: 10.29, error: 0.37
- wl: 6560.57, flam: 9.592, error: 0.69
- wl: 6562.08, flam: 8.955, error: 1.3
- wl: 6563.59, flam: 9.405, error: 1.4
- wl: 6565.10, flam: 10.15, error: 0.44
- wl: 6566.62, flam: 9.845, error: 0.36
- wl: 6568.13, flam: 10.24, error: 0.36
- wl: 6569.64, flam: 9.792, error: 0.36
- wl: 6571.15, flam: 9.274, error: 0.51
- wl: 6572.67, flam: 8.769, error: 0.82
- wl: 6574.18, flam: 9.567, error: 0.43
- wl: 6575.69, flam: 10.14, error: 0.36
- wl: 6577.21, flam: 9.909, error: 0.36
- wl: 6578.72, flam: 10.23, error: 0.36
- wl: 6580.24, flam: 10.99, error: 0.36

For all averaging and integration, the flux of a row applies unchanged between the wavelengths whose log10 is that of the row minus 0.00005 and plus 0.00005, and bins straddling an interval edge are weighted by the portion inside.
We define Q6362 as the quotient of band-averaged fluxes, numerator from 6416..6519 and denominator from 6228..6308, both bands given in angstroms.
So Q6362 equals 1.08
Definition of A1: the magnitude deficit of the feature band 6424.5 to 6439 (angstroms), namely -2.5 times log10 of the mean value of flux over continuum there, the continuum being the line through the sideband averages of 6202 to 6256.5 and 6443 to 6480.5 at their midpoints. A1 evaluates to 0.025 mag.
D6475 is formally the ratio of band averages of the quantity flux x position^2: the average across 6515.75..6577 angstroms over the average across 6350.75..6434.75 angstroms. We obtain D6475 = 1.1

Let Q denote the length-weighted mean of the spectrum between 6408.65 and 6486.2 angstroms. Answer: 9.54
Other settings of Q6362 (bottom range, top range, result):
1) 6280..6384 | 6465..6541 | 1.05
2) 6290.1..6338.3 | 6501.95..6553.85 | 1.07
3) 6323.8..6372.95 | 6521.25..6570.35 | 1.07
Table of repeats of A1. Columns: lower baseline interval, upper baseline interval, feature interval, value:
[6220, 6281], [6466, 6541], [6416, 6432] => 0.02 mag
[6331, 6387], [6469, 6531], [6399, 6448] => 0.02 mag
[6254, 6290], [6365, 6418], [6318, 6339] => -0.01 mag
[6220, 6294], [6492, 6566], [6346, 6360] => -0.01 mag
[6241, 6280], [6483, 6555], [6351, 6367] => 0.01 mag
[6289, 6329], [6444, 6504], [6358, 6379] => 0.01 mag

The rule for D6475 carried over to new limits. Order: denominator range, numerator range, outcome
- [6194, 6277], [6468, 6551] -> 1.20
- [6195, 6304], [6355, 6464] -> 1.10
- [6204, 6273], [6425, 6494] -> 1.17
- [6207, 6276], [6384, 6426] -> 1.12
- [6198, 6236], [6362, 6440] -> 1.10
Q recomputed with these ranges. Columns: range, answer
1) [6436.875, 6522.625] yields 9.59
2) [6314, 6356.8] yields 9.28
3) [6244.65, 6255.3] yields 8.39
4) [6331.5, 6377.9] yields 9.26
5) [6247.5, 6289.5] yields 8.97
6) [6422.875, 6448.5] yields 9.44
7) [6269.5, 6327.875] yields 9.11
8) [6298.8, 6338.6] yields 9.16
